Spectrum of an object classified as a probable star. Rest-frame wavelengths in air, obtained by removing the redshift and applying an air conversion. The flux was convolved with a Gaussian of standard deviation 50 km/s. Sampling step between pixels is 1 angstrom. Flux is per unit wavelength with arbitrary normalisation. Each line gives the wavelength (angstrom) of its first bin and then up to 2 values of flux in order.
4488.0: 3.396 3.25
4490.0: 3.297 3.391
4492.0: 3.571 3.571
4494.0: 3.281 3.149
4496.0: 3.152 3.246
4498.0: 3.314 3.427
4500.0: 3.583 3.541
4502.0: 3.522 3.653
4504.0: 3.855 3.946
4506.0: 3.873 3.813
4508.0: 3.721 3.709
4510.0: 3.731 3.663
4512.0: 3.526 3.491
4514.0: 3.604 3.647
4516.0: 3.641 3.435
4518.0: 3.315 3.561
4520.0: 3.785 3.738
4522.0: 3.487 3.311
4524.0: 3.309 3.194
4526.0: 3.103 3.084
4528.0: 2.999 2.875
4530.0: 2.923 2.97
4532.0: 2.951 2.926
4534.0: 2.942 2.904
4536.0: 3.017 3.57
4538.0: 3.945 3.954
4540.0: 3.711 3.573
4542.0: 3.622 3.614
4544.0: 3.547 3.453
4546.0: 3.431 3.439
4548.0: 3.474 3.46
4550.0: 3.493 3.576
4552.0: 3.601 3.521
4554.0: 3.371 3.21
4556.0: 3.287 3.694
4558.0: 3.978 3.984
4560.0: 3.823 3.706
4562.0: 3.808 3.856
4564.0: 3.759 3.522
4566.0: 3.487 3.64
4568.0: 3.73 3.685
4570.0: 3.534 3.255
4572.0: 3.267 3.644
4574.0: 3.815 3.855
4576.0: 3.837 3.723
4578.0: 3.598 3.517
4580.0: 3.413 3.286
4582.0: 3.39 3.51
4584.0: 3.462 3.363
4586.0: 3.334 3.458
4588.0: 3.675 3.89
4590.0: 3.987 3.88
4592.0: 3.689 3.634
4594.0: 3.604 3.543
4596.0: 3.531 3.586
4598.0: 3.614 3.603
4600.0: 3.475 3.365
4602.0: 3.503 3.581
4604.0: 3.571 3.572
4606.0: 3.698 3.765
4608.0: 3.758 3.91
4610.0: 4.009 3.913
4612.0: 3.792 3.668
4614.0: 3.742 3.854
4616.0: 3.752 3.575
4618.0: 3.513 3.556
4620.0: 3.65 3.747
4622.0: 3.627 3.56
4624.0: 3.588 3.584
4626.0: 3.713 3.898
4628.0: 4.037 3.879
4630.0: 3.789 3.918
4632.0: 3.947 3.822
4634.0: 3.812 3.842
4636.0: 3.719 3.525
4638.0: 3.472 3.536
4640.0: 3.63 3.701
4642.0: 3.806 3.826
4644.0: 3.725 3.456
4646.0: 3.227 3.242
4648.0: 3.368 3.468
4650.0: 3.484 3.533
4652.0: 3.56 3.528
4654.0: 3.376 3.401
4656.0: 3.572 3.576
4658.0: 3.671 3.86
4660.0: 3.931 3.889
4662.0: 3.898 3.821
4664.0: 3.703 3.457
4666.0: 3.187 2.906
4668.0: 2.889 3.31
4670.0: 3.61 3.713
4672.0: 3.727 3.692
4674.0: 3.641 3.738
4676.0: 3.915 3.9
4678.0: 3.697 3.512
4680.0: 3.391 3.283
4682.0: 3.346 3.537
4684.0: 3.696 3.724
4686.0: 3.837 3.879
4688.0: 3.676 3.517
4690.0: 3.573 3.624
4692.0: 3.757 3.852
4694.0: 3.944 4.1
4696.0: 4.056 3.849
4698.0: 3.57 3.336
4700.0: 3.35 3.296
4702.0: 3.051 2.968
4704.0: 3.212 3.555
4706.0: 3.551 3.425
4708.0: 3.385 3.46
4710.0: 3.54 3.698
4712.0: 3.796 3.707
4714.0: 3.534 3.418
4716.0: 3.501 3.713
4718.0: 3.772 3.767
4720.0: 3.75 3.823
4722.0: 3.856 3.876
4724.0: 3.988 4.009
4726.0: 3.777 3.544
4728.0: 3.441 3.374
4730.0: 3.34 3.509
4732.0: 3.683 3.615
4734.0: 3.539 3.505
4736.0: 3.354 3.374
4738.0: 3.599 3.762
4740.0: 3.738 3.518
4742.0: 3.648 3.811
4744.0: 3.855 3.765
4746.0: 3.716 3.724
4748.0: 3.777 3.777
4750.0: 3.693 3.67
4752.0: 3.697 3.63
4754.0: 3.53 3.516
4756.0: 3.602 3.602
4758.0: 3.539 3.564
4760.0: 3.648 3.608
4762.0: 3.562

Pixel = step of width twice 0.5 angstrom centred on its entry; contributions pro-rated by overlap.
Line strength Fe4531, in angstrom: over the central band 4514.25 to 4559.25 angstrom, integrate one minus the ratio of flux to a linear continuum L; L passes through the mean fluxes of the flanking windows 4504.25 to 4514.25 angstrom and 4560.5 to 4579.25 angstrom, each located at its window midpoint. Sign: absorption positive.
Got 3.3 angstrom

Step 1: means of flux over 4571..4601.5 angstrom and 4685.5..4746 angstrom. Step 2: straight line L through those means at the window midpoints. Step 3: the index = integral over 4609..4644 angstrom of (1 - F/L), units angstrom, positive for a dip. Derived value -1.4 angstrom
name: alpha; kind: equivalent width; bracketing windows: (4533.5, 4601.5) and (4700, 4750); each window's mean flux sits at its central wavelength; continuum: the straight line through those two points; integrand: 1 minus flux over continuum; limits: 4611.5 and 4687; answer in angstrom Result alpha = -0.9 angstrom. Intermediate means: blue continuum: 3.57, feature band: 3.63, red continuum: 3.6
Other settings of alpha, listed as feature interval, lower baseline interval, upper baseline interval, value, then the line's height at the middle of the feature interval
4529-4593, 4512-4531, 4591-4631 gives -0.5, 3.5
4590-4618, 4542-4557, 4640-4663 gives -1.1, 3.54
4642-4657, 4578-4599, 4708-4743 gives 0.4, 3.6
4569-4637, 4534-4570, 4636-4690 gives -1.6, 3.58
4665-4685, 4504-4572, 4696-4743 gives 0.2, 3.56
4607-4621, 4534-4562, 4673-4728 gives -0.6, 3.58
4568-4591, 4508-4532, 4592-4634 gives 0.1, 3.59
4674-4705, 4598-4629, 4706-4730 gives 0.5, 3.66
